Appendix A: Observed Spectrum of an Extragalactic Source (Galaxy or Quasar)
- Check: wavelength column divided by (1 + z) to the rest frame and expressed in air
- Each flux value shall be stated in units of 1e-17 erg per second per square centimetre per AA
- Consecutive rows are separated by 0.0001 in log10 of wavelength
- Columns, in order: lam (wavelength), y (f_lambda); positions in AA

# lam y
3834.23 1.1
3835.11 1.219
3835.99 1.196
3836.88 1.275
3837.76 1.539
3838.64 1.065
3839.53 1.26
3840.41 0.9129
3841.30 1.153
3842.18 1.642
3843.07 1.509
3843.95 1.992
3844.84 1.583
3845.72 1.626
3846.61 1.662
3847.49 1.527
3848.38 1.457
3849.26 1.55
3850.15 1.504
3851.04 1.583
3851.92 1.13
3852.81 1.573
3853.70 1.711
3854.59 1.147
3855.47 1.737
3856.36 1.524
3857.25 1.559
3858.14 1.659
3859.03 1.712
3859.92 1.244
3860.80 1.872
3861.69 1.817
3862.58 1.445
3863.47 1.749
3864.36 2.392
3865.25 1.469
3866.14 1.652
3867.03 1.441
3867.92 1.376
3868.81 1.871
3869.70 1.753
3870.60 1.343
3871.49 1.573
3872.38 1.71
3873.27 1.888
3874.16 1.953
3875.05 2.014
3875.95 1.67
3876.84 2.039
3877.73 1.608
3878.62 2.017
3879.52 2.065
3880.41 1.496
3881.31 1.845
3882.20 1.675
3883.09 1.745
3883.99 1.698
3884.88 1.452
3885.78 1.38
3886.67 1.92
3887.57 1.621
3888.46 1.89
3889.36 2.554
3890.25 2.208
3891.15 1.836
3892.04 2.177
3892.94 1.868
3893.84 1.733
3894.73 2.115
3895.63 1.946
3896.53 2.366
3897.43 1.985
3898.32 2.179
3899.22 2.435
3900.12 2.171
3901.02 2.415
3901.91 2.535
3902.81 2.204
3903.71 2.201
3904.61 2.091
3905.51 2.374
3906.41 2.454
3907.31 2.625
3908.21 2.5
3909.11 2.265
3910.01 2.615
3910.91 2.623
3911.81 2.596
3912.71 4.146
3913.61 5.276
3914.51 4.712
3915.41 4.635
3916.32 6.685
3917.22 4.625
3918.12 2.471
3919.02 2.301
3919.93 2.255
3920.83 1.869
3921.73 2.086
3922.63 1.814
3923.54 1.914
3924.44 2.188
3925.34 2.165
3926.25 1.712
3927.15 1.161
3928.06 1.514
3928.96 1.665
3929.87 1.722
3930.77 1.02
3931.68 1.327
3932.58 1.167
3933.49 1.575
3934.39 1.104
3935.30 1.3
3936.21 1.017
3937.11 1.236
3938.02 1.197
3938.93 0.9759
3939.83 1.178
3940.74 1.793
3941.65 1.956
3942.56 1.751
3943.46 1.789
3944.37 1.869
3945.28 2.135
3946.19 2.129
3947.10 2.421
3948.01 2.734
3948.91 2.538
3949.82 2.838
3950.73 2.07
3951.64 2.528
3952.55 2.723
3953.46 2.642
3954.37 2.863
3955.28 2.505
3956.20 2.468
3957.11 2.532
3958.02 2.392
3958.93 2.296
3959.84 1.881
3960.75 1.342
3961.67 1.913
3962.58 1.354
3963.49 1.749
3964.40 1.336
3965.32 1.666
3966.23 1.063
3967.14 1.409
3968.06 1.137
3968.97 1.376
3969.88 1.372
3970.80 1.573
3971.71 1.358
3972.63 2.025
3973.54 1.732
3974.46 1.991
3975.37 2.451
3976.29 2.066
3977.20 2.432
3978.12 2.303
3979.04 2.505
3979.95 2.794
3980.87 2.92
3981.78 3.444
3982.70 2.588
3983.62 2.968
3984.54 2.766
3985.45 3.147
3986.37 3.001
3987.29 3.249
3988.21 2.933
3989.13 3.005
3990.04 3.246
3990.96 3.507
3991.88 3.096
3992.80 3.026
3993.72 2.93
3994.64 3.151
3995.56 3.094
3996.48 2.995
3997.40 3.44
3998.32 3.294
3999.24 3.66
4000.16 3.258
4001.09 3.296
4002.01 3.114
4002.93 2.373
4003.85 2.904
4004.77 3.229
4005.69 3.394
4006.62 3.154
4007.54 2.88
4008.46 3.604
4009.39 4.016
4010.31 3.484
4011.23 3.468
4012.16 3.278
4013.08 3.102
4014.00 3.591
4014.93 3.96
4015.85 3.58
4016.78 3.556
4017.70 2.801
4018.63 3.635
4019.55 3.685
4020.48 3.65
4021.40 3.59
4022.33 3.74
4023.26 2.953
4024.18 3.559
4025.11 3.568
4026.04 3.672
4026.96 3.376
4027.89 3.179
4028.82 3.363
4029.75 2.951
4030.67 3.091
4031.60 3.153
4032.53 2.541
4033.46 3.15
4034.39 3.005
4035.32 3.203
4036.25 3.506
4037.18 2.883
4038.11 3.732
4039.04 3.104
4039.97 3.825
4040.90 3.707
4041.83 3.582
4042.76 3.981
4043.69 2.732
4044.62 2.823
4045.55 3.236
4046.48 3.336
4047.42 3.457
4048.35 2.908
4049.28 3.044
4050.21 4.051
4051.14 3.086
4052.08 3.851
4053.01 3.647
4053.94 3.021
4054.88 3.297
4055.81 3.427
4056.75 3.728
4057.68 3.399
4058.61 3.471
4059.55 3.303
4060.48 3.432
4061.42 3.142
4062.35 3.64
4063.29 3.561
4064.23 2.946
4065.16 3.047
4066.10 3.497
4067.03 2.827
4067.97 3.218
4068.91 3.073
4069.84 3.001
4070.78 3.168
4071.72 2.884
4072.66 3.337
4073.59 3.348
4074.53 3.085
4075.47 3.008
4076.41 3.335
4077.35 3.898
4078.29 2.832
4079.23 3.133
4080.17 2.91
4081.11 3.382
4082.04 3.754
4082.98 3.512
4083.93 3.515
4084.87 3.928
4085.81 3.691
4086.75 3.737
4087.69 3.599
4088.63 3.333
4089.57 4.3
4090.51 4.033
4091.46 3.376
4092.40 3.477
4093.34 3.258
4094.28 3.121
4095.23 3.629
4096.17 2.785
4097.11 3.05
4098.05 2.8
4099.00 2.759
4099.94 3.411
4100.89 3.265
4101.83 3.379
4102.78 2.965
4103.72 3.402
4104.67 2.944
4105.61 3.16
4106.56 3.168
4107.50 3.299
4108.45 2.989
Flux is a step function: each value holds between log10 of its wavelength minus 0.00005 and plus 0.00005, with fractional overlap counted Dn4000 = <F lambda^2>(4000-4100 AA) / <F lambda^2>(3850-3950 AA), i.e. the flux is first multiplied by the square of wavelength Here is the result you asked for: 1.8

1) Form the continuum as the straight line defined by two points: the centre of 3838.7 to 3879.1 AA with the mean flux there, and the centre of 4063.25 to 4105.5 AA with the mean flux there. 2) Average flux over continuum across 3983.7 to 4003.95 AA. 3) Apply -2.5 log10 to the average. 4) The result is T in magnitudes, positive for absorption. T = -0.188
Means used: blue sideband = 1.61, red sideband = 3.3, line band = 3.11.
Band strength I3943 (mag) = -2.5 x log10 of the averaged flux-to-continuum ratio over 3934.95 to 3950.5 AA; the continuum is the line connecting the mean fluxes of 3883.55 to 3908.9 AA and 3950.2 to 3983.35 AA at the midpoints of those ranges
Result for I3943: 0.15 mag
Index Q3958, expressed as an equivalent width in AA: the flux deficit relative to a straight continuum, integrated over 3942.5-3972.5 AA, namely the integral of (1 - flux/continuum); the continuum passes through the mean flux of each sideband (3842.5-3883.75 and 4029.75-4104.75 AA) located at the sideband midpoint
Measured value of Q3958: 5.18 AA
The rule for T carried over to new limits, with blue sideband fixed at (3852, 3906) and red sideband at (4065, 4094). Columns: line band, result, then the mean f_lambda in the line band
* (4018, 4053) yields -0.11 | 3.35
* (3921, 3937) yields 0.38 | 1.55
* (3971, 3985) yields 0.08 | 2.41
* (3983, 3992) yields -0.16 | 3.08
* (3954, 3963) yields 0.14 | 2.15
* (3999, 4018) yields -0.17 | 3.32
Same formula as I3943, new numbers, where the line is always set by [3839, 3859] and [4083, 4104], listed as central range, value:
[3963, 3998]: 0.04 mag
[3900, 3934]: -0.24 mag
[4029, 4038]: -0.06 mag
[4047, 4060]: -0.11 mag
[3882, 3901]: -0.07 mag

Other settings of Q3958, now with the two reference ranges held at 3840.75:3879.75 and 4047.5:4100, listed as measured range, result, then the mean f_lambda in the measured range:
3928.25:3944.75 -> 6.07 AA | 1.42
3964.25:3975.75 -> 4.30 AA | 1.58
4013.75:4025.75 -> -2.55 AA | 3.53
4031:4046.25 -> -0.99 AA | 3.26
